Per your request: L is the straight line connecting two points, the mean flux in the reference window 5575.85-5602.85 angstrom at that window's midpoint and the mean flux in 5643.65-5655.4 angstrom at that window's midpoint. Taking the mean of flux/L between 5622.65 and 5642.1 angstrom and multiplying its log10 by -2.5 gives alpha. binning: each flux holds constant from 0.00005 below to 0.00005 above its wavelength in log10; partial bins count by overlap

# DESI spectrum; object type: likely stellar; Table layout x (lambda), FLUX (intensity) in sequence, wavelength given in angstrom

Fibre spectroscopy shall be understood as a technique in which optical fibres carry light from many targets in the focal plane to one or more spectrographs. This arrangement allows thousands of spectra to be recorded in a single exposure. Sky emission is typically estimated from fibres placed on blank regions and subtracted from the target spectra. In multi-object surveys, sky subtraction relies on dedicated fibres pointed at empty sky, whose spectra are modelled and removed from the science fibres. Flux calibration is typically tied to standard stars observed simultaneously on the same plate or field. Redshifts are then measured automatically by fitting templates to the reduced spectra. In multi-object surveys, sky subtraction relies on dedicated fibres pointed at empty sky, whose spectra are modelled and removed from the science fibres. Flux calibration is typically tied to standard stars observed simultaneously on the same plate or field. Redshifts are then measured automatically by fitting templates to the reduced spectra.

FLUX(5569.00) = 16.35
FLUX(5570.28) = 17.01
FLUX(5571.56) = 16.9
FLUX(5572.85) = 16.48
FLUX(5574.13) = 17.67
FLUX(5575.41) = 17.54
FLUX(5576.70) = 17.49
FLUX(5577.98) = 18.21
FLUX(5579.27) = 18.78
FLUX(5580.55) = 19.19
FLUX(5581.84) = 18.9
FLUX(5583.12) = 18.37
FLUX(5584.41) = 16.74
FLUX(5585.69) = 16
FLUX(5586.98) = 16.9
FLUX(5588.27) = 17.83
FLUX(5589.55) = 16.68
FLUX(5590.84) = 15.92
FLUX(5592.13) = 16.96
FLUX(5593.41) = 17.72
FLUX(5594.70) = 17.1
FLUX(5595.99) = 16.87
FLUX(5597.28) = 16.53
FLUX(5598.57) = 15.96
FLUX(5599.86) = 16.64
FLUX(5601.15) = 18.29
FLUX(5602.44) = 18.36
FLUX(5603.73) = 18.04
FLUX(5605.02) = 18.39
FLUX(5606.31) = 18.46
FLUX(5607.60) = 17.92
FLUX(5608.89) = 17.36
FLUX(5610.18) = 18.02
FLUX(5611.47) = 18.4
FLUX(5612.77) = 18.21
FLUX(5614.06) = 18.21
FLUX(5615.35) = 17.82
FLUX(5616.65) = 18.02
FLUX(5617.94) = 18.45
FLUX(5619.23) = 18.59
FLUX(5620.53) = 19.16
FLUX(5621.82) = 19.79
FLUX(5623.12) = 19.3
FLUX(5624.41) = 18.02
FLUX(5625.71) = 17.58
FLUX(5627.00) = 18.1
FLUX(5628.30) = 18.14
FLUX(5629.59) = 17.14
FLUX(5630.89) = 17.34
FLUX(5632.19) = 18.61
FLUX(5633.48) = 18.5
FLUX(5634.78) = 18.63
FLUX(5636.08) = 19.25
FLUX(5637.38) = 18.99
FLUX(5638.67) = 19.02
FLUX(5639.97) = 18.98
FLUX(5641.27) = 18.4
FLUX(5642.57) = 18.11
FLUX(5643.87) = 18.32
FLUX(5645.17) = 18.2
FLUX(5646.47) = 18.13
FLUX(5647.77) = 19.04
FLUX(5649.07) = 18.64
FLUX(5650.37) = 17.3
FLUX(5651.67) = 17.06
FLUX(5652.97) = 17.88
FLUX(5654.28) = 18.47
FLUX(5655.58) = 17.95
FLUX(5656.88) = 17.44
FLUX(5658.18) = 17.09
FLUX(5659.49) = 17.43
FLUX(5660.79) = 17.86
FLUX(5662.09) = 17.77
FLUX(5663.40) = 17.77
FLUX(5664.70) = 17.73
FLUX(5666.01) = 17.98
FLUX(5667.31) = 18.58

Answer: -0.03 mag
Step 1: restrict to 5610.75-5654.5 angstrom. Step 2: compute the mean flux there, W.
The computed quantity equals 18.3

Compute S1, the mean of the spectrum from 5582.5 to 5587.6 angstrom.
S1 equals 17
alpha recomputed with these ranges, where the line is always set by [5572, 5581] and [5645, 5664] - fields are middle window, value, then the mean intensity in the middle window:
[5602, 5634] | -0.02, 18.2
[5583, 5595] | 0.06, 17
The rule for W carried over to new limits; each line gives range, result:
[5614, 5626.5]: 18.5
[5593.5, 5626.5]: 18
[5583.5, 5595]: 16.9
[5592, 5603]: 17.2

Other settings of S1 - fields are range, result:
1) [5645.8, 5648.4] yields 18.6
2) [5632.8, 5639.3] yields 18.9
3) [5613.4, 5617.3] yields 18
